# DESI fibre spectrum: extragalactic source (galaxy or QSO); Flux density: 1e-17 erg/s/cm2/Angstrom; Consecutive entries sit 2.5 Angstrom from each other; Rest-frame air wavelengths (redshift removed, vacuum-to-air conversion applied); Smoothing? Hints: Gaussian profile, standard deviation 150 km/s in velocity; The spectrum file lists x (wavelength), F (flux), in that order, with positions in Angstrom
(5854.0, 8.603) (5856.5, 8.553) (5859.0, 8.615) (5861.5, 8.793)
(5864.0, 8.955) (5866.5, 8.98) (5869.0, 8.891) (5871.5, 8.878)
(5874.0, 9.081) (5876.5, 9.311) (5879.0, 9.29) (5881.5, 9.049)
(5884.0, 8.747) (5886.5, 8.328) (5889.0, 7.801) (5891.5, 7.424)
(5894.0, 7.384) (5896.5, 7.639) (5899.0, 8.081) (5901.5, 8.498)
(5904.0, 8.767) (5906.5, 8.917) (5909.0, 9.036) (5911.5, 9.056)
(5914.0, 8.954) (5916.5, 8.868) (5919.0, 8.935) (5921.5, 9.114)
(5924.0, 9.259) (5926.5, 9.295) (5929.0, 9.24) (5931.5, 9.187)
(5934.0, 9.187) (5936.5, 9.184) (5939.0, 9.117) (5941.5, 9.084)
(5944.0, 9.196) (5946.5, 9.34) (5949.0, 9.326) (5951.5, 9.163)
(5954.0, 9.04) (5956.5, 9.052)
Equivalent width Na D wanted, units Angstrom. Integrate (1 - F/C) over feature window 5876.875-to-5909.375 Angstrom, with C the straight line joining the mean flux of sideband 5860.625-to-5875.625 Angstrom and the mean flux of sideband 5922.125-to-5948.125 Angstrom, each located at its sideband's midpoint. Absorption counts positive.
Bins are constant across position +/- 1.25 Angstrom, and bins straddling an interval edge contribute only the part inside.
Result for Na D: 2.34 Angstrom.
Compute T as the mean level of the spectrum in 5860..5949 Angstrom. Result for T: 8.83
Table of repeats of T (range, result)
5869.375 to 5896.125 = 8.51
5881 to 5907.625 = 8.21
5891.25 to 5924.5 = 8.59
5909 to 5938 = 9.11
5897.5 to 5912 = 8.69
